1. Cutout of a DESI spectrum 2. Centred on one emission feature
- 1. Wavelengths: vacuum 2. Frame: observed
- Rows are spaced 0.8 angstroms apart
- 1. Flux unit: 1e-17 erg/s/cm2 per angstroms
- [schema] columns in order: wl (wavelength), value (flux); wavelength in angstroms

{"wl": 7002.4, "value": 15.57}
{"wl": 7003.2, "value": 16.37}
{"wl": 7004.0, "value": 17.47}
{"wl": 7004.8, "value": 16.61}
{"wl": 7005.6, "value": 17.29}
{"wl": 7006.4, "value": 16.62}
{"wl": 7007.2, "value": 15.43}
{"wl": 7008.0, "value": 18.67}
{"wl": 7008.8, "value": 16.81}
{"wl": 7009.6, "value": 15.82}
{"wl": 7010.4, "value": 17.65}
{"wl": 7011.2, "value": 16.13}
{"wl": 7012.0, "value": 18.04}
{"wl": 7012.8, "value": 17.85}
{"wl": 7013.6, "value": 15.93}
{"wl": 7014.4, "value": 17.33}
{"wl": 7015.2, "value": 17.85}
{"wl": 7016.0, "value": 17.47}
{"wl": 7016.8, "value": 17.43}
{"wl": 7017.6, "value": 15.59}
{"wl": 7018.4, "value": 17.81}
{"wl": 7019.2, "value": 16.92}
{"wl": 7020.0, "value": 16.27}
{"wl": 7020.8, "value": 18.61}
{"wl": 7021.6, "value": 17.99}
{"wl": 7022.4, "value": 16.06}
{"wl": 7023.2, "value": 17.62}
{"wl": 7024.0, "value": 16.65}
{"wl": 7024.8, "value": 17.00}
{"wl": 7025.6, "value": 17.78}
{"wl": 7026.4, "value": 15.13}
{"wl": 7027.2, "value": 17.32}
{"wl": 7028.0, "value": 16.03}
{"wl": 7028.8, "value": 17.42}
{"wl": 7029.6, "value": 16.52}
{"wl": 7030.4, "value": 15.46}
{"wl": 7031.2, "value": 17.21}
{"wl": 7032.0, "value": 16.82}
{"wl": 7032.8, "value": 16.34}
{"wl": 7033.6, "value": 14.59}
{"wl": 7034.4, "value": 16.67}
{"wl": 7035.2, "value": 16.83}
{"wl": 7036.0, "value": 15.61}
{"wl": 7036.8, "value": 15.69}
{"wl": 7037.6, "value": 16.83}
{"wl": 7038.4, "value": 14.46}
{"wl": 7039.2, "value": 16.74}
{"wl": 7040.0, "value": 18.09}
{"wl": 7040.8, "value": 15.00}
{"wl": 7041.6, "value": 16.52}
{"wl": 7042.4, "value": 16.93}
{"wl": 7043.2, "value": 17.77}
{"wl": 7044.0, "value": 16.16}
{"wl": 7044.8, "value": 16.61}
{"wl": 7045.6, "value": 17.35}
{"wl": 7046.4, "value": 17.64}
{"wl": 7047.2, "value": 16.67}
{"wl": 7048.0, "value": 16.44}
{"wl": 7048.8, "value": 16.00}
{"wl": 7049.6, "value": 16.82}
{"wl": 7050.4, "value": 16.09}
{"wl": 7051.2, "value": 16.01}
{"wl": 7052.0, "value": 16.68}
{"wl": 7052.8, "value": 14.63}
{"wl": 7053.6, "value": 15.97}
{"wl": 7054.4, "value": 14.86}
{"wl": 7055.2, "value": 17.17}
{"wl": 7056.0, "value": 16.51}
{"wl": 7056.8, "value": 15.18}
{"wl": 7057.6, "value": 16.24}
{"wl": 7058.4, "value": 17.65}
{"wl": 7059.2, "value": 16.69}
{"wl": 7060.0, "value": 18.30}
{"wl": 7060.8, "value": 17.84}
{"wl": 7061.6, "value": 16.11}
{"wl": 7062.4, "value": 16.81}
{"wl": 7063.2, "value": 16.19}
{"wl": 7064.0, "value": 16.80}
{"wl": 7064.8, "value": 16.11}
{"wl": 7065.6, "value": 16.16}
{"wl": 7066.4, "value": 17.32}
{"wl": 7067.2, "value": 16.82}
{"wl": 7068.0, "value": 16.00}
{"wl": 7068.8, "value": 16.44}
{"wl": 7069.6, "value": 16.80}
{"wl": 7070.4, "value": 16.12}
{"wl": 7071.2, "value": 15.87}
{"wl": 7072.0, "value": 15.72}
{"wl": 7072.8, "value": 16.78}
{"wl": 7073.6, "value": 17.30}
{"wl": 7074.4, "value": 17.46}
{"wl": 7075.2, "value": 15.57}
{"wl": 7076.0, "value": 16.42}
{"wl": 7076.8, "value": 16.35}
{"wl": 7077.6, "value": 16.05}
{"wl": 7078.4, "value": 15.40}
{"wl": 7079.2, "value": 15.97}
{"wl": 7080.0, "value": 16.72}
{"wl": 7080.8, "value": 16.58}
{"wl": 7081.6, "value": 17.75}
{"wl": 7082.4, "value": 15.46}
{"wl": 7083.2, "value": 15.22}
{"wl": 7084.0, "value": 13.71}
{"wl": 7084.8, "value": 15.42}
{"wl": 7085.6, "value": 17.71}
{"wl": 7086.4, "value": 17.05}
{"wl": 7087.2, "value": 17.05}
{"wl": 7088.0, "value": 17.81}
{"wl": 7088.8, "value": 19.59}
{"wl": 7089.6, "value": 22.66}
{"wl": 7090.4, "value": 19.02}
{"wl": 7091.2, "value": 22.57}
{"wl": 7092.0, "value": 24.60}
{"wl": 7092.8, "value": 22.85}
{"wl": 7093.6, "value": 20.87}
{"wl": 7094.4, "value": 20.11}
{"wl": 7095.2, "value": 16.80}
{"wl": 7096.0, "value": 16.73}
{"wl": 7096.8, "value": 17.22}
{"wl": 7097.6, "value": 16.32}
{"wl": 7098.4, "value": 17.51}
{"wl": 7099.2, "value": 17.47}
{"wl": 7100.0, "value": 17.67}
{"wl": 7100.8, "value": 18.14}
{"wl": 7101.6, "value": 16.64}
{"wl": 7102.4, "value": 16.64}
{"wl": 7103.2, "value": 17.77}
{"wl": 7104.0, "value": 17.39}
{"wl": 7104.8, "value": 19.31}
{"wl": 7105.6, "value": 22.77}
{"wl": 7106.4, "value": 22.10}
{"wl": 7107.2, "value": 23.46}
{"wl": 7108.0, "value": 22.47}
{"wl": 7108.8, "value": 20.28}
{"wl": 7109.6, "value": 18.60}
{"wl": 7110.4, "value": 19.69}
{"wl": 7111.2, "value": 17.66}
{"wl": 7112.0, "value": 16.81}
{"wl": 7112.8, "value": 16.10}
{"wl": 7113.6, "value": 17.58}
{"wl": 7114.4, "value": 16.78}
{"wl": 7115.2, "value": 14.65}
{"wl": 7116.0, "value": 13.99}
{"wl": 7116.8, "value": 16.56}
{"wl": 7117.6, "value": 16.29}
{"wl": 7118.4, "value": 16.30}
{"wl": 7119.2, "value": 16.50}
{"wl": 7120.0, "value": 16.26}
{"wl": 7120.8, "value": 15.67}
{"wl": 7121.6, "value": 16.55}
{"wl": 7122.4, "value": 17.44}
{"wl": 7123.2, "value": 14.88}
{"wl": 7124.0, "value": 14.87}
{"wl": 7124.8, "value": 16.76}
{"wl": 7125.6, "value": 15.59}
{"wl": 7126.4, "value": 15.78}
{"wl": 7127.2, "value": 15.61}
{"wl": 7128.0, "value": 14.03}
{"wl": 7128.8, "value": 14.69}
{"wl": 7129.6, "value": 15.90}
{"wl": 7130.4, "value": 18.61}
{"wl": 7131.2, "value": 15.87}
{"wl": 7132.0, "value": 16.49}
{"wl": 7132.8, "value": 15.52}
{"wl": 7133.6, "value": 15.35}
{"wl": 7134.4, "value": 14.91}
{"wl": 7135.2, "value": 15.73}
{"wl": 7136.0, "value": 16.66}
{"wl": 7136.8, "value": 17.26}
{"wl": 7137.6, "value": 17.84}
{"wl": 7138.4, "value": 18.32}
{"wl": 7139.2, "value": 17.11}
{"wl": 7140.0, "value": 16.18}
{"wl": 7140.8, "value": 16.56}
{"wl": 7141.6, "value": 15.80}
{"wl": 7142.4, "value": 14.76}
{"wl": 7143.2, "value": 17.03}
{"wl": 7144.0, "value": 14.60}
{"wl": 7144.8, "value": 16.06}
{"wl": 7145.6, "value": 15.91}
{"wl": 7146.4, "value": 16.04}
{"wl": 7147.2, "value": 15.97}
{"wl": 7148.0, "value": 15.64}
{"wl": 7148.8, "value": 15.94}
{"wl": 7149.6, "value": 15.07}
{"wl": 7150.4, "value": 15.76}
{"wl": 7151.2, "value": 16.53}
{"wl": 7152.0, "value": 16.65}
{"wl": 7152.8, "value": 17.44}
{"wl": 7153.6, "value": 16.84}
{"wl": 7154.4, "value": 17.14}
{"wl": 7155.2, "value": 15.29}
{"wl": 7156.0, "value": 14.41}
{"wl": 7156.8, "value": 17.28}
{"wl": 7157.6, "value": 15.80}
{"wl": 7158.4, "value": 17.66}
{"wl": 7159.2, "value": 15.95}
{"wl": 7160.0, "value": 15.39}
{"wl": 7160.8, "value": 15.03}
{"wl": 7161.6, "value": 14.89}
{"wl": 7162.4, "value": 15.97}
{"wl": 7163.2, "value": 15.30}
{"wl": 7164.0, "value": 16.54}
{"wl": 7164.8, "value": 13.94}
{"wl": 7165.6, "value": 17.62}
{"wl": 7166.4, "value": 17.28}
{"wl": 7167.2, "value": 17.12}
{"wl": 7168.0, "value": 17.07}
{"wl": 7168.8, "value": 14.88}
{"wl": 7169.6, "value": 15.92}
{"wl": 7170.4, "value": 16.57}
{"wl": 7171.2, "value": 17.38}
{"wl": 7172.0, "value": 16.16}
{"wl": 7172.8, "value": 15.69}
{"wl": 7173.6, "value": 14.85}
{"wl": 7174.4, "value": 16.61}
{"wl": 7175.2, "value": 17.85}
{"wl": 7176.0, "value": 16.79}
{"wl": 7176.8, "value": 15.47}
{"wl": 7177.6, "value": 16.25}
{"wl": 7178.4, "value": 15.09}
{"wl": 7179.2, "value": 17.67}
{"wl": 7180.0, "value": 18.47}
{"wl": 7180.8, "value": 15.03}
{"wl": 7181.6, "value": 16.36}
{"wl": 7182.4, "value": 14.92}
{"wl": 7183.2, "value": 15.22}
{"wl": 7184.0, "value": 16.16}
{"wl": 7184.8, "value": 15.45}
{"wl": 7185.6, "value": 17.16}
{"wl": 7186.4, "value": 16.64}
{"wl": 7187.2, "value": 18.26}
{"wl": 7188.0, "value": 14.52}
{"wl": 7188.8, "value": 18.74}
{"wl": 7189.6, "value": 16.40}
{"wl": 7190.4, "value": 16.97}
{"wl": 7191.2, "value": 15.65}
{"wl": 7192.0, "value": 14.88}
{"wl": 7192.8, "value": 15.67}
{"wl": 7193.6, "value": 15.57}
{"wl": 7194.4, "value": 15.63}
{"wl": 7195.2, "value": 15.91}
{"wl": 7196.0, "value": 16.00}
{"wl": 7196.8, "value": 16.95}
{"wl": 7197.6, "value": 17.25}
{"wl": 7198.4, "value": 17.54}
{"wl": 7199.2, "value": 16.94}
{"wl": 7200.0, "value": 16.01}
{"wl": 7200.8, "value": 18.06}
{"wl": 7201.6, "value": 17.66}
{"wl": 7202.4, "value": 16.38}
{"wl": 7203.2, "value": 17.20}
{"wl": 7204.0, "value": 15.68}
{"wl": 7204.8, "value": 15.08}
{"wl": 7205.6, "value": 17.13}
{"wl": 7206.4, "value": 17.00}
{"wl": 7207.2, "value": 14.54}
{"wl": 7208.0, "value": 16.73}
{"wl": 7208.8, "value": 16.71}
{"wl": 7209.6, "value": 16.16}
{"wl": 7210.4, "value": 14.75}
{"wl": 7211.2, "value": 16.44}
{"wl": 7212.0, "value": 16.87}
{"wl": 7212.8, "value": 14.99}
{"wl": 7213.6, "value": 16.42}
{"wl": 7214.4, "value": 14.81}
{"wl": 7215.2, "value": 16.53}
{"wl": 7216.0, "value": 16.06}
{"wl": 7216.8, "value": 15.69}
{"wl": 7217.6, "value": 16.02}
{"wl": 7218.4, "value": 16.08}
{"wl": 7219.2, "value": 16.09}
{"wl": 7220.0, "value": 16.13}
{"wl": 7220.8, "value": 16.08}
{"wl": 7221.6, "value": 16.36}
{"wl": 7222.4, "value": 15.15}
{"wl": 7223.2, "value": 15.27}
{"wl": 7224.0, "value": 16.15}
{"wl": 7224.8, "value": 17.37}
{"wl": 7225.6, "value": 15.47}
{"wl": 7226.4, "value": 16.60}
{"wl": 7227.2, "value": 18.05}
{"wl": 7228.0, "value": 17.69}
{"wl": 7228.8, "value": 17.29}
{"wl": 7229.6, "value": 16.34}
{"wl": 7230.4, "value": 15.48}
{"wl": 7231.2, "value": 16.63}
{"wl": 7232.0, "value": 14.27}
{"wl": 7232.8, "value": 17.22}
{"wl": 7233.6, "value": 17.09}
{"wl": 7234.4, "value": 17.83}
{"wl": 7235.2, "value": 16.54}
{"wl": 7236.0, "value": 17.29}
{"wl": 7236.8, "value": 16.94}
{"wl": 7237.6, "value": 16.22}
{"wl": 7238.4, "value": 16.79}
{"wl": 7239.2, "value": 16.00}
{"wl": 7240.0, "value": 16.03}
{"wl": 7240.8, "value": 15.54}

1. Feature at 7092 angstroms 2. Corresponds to [S II]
